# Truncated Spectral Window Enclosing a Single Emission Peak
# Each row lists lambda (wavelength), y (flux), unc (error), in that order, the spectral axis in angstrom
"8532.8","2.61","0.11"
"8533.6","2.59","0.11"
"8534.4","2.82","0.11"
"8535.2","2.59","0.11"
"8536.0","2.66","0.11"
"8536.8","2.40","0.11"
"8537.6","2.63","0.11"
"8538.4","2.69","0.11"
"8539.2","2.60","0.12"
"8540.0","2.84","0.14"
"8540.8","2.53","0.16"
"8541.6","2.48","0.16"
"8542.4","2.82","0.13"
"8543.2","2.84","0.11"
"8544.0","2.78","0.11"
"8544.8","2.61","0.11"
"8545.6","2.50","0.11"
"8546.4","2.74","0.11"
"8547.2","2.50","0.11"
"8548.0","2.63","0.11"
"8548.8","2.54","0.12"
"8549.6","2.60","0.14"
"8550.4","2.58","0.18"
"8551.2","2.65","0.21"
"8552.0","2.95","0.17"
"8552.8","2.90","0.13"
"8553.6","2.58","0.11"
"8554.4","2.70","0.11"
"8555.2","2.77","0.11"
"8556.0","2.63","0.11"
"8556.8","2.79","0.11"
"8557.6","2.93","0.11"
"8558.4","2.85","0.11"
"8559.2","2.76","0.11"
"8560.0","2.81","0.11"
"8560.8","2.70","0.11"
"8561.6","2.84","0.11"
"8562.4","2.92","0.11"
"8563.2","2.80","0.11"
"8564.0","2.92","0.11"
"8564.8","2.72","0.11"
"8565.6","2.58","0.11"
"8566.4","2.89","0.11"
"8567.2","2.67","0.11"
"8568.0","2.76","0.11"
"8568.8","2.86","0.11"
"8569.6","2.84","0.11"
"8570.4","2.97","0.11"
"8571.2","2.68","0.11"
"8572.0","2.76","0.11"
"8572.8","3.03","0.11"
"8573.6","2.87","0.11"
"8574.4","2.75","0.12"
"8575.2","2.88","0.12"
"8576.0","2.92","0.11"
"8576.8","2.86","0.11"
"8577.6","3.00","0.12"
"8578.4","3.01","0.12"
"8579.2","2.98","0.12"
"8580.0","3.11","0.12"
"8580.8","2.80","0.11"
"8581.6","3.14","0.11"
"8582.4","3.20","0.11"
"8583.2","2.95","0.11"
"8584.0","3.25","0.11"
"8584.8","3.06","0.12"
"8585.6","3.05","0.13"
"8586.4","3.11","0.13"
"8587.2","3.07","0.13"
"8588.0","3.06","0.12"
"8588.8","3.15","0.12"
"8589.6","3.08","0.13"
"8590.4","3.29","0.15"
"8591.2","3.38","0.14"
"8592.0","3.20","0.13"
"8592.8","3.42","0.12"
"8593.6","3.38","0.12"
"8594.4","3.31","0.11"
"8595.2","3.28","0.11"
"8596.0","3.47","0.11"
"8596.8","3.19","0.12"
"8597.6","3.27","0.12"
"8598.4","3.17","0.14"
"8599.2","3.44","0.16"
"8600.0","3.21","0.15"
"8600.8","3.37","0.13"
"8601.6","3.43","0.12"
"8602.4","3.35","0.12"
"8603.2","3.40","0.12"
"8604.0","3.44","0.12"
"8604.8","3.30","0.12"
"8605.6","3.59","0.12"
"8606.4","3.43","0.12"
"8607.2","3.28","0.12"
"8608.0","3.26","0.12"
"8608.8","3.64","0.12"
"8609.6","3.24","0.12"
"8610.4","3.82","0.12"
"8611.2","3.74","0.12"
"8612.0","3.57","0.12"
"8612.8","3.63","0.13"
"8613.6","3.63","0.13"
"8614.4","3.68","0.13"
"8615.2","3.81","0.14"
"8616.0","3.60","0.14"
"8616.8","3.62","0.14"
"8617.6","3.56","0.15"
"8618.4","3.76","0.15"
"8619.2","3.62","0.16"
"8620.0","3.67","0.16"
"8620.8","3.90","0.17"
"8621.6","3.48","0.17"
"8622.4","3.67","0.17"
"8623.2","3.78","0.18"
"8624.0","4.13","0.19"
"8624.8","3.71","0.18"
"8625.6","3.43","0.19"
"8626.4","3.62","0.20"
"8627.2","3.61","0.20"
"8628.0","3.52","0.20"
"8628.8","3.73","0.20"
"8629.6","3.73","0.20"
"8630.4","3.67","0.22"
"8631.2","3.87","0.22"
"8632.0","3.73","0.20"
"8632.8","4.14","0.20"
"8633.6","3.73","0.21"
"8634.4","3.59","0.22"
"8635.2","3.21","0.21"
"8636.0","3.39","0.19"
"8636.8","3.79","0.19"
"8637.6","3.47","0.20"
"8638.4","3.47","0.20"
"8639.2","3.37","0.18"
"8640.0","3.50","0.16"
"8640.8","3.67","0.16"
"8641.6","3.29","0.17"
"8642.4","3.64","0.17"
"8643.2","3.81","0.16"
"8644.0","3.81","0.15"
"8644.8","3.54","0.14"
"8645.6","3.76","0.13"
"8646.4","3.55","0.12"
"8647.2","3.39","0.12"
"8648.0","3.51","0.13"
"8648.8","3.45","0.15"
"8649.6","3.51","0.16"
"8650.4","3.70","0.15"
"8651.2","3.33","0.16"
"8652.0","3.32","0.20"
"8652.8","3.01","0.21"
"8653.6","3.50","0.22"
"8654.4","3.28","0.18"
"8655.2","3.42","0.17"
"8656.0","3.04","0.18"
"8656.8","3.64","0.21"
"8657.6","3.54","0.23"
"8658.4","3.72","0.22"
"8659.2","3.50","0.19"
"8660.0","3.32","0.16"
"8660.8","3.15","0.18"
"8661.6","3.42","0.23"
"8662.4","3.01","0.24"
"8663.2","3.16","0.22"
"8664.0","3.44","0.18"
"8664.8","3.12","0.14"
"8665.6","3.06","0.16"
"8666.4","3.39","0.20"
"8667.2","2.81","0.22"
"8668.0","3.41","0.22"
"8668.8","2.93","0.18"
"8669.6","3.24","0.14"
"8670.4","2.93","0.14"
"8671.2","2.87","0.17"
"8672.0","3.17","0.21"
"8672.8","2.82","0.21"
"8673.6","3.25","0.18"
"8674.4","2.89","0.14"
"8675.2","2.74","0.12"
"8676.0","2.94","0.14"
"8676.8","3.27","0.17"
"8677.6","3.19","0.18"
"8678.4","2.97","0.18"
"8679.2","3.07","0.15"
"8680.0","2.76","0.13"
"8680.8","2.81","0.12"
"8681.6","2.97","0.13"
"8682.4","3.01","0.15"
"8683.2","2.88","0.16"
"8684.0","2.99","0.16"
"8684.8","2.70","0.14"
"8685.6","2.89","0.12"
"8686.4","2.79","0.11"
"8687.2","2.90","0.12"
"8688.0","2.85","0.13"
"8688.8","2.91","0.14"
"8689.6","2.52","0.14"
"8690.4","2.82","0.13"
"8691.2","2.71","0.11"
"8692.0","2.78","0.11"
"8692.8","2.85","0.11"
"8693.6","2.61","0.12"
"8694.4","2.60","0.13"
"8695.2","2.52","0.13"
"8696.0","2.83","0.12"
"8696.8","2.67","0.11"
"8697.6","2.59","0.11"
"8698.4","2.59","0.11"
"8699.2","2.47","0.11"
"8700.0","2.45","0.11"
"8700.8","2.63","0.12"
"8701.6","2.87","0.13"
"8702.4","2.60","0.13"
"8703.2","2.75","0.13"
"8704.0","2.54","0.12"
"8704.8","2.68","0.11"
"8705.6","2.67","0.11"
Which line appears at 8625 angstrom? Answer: Mg II 2798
